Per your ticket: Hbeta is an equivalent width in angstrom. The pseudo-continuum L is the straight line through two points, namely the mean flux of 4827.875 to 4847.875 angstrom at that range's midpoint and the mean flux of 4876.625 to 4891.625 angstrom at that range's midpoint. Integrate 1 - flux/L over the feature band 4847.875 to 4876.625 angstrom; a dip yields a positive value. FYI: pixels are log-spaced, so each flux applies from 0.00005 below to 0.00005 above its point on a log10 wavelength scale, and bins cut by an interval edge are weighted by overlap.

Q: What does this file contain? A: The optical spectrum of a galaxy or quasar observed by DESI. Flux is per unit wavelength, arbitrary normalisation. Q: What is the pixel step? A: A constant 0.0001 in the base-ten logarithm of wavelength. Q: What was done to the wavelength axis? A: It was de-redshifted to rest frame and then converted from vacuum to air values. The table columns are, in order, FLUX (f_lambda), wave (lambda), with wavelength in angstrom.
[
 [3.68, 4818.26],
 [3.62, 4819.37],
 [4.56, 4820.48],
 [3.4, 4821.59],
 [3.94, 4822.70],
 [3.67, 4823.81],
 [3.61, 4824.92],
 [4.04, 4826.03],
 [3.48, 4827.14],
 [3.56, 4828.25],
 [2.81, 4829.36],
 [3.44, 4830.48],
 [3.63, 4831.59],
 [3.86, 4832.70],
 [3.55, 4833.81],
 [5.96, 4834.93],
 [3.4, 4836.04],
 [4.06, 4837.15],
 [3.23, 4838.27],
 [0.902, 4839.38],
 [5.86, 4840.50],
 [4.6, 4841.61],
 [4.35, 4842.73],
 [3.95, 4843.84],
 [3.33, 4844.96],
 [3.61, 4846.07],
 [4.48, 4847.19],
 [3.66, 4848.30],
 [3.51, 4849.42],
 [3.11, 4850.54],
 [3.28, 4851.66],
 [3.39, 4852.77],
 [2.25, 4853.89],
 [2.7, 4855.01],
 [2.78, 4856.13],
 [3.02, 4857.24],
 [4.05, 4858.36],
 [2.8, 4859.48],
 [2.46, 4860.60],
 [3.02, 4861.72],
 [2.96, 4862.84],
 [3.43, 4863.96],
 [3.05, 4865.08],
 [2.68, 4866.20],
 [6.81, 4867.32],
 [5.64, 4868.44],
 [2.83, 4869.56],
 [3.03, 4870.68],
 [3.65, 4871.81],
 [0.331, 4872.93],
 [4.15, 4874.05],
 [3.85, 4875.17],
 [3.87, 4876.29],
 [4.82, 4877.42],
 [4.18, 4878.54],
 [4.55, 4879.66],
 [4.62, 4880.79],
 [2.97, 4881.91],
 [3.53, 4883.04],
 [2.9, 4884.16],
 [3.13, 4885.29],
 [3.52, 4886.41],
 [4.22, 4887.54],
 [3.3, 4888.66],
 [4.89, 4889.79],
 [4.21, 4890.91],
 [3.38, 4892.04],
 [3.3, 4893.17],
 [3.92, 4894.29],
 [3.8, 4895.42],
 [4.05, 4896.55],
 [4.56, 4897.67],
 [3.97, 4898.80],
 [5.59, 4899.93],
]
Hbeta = 4.07 angstrom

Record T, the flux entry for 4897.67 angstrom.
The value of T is 4.56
